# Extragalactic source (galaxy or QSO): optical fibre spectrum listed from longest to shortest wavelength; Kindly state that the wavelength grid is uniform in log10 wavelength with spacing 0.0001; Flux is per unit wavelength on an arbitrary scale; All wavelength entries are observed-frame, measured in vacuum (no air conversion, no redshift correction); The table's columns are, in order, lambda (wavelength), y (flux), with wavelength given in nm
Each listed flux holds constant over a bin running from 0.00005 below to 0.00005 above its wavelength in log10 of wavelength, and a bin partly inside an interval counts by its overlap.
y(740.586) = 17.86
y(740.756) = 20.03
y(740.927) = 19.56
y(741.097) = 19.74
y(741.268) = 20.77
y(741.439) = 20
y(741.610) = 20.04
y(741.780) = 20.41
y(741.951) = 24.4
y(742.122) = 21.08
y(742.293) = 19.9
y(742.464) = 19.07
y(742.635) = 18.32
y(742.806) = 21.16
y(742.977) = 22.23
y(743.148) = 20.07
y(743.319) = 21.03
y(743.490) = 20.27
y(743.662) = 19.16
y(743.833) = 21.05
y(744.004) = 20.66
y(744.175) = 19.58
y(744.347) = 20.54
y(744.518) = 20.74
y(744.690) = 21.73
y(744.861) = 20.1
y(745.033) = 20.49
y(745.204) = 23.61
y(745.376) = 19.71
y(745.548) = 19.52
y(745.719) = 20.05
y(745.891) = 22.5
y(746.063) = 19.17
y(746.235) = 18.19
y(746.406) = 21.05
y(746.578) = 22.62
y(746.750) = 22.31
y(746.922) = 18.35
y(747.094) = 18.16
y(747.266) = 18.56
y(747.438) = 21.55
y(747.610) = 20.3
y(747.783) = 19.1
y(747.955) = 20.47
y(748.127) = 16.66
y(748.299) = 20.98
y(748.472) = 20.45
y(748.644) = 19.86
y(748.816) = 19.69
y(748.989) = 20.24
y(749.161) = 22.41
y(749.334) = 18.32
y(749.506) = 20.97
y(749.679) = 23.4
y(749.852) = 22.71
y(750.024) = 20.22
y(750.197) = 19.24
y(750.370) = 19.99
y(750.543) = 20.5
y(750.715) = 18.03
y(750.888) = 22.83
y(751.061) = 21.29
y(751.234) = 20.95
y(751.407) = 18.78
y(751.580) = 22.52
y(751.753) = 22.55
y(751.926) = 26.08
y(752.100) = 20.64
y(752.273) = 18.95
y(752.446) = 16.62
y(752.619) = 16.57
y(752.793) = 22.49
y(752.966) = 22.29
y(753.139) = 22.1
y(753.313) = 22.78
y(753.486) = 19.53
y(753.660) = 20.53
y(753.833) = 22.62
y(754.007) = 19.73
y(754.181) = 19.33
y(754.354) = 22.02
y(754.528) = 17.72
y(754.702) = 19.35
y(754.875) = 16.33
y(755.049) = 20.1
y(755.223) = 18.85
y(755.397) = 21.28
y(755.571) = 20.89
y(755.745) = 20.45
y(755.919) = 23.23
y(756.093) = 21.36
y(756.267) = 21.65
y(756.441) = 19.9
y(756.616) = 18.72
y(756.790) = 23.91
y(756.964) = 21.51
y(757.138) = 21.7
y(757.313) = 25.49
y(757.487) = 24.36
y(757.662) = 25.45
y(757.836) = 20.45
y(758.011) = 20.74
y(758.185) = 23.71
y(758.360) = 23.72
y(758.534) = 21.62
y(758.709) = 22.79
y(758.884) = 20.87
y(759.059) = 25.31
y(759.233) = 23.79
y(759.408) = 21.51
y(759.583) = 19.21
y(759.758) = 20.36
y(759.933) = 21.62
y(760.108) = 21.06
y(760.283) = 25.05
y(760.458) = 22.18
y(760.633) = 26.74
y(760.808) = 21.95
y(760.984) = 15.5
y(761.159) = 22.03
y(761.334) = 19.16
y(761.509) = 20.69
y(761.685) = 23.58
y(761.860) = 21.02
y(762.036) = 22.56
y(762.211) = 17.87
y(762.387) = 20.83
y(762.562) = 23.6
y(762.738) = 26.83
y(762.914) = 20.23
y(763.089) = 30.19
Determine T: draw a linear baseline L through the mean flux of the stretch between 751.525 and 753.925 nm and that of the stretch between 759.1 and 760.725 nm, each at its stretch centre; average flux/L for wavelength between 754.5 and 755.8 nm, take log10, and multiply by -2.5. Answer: 0.12 mag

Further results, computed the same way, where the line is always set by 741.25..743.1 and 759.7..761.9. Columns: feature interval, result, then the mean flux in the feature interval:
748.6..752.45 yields 0.01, 20.8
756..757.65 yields -0.04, 22.2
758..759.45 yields -0.06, 22.8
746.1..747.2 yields 0.04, 20.1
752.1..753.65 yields 0.05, 20.2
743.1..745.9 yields 0.01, 20.6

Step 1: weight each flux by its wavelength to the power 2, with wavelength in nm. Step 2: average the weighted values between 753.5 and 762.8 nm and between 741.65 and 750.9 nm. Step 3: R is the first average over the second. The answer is 1.09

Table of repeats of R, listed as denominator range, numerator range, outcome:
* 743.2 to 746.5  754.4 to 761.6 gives 1.09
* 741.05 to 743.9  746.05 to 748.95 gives 0.98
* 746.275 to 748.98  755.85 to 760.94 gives 1.15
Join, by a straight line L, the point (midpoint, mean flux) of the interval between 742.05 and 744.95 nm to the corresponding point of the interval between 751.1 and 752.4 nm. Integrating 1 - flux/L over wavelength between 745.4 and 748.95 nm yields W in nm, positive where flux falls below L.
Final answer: 0.14 nm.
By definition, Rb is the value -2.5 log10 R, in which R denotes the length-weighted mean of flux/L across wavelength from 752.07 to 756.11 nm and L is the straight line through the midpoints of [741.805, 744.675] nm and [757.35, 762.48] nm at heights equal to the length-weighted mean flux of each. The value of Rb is 0.07 mag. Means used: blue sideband 20.6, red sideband 22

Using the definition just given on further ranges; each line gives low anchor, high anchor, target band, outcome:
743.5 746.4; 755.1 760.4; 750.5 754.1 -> 0.02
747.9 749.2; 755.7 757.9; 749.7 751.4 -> -0.01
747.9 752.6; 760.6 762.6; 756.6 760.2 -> -0.07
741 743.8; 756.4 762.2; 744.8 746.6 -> 0.01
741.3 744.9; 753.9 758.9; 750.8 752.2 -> -0.04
